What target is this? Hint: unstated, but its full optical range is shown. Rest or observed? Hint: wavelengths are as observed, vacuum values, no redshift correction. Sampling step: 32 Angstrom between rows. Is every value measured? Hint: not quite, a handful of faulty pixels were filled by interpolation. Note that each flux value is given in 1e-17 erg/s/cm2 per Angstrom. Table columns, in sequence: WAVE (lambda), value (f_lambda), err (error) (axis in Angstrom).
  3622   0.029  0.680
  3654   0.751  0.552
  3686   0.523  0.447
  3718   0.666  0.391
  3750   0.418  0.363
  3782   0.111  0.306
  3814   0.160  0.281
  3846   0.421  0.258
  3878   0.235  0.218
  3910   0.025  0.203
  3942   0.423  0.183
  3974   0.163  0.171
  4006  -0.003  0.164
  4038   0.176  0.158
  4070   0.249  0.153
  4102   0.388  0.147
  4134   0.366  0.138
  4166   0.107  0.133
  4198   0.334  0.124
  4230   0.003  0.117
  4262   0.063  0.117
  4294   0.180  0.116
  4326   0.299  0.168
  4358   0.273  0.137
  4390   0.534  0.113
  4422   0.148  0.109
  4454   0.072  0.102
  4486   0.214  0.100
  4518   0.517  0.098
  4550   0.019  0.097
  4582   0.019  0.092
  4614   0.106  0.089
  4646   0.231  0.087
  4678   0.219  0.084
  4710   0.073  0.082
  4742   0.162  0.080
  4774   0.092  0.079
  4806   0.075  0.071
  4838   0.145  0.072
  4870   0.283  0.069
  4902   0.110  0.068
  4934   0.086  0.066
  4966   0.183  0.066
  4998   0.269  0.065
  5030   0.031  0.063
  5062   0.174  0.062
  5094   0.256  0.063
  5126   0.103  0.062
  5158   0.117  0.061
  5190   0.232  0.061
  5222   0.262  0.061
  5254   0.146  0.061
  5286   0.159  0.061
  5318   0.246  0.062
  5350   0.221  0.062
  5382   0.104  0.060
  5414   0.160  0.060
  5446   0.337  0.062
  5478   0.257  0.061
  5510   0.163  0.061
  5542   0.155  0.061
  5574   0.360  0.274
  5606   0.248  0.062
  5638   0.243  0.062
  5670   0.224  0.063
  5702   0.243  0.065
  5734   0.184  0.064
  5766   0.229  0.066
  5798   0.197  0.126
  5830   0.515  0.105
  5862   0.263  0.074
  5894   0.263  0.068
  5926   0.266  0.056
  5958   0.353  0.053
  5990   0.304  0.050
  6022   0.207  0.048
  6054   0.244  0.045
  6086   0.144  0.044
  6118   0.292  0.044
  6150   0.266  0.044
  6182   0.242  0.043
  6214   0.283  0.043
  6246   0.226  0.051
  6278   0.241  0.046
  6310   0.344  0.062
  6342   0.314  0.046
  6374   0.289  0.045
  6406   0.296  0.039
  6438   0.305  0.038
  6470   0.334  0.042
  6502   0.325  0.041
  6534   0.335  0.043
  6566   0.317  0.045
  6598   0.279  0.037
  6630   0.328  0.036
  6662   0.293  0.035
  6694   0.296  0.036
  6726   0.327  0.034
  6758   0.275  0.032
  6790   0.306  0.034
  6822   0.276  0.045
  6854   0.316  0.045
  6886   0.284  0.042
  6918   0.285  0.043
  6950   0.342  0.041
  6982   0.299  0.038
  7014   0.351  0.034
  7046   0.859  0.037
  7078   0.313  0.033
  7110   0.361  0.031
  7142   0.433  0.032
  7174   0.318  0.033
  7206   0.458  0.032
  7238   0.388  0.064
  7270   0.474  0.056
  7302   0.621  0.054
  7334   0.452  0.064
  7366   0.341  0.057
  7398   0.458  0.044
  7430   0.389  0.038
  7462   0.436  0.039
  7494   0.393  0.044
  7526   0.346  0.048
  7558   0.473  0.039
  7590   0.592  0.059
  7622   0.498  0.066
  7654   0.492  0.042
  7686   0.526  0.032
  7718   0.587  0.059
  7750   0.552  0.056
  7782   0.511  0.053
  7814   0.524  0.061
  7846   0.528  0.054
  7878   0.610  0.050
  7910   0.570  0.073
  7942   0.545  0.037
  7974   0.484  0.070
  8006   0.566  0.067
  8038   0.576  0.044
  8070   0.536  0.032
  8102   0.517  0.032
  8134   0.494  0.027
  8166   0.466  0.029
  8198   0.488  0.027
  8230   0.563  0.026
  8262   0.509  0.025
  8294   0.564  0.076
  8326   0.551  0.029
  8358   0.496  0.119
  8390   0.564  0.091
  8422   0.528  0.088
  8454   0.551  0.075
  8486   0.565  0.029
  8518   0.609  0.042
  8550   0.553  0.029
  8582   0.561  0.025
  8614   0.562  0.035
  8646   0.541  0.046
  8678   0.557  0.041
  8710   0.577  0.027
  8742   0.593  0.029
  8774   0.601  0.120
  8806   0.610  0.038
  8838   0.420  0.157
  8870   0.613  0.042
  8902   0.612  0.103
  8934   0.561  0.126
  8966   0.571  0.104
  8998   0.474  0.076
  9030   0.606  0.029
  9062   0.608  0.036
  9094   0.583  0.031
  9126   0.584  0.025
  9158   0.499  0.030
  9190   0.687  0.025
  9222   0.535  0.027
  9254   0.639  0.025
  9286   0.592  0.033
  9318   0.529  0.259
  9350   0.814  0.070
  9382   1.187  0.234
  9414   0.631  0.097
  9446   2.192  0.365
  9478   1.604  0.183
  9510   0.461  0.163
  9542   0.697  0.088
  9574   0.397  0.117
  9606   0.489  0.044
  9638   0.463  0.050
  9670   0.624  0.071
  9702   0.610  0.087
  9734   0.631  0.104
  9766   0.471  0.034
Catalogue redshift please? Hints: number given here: 0.89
